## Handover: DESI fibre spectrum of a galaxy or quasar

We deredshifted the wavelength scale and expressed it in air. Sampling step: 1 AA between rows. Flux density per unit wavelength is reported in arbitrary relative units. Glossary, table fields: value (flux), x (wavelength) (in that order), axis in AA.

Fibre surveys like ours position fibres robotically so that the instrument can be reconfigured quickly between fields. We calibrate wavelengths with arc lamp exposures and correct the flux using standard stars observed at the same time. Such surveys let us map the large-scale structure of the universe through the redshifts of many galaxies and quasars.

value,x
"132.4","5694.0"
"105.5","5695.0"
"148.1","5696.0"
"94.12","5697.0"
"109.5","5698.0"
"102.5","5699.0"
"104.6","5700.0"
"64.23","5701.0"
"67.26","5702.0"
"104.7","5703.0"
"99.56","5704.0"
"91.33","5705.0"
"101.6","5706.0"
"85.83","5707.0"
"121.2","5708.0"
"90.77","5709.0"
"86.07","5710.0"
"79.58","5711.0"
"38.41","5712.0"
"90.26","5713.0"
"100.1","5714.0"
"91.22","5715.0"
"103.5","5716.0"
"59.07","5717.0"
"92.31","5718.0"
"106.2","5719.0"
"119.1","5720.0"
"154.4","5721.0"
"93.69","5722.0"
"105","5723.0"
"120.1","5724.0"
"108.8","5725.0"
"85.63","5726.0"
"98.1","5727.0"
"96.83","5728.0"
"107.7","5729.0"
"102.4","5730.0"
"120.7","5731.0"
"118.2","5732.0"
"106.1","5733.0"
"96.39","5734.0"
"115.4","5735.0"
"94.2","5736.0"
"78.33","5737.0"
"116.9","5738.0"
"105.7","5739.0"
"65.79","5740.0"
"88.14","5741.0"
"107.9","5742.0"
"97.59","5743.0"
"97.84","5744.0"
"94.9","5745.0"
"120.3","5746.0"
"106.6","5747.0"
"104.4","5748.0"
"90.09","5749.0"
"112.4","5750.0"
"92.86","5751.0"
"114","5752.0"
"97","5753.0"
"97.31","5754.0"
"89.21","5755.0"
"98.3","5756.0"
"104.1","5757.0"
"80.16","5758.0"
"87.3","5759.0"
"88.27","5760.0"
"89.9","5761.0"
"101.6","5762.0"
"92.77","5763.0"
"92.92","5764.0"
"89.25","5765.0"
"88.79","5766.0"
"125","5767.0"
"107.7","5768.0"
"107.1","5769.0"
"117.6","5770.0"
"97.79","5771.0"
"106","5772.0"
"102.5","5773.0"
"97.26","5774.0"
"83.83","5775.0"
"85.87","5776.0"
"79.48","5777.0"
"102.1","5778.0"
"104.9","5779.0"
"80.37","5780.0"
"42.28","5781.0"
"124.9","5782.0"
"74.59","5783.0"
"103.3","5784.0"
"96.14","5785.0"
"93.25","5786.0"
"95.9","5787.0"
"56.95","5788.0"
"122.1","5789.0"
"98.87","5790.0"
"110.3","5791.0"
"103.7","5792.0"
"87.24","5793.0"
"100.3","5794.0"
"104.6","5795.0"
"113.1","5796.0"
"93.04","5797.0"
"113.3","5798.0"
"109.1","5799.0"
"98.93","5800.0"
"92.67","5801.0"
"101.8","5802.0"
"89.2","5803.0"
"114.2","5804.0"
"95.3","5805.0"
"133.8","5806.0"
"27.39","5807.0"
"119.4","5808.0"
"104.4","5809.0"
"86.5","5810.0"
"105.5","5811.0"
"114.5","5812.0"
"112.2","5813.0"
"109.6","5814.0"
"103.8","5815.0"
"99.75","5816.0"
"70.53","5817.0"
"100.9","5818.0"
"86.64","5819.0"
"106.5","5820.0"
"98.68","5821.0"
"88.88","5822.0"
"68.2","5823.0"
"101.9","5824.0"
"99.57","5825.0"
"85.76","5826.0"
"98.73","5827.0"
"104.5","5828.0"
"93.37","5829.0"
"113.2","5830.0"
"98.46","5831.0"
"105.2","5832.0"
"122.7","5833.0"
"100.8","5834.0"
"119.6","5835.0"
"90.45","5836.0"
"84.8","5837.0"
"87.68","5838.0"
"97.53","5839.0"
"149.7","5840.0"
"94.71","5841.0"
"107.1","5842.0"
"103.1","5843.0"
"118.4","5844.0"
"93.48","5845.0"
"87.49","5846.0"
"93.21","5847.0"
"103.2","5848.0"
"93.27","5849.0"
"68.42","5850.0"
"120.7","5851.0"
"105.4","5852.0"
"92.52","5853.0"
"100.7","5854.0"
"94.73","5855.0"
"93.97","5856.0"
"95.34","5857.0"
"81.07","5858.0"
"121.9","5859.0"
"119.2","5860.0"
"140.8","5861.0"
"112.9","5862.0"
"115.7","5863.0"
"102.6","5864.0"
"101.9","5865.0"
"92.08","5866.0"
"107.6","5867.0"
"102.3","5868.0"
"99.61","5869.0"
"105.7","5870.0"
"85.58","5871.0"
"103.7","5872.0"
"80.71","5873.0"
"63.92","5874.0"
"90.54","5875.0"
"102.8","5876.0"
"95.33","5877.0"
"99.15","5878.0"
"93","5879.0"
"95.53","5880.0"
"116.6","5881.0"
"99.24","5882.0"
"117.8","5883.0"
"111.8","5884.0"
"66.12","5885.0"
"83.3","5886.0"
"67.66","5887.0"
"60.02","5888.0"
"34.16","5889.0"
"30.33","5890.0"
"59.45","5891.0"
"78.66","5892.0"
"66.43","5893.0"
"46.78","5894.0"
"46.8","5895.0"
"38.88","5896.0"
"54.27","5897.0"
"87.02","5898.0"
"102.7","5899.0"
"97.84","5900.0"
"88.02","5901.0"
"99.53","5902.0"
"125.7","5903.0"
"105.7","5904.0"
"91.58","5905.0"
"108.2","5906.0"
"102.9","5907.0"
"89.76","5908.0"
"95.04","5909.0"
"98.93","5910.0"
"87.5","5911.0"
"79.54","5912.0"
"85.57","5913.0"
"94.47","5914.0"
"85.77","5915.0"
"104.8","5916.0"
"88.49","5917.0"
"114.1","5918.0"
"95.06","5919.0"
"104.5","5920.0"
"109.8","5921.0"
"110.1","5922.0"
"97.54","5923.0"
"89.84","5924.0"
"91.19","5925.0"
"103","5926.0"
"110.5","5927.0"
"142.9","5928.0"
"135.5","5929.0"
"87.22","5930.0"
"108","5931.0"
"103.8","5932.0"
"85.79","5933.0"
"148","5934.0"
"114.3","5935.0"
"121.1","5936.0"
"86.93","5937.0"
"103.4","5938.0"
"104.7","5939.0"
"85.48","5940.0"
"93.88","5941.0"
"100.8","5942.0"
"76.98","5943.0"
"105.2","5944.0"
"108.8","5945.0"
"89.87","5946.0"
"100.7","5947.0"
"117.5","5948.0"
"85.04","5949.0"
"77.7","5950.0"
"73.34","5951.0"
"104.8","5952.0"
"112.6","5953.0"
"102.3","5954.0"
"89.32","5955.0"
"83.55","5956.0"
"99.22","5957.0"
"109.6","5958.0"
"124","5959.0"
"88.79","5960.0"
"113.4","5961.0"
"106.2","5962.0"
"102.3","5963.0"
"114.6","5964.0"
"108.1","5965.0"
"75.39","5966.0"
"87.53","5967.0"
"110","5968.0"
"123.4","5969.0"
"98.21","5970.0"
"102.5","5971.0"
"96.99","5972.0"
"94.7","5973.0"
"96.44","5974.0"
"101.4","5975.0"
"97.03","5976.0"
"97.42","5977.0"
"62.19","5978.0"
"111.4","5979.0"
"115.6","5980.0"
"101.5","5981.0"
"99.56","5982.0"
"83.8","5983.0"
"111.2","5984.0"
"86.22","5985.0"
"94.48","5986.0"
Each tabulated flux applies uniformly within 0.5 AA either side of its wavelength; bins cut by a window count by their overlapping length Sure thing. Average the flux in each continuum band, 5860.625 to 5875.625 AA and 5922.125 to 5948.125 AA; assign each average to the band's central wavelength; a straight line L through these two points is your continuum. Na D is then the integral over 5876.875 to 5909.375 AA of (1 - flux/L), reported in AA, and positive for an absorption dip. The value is 5.86 AA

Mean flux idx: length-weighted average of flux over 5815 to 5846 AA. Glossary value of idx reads 99.6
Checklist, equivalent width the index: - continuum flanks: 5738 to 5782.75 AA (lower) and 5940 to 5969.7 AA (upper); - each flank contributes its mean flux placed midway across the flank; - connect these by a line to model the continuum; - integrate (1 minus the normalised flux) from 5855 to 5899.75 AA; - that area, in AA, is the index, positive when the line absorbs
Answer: 4.63 AA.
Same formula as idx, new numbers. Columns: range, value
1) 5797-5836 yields 99.7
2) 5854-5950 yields 95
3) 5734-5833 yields 97.8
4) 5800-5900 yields 94.3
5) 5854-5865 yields 107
